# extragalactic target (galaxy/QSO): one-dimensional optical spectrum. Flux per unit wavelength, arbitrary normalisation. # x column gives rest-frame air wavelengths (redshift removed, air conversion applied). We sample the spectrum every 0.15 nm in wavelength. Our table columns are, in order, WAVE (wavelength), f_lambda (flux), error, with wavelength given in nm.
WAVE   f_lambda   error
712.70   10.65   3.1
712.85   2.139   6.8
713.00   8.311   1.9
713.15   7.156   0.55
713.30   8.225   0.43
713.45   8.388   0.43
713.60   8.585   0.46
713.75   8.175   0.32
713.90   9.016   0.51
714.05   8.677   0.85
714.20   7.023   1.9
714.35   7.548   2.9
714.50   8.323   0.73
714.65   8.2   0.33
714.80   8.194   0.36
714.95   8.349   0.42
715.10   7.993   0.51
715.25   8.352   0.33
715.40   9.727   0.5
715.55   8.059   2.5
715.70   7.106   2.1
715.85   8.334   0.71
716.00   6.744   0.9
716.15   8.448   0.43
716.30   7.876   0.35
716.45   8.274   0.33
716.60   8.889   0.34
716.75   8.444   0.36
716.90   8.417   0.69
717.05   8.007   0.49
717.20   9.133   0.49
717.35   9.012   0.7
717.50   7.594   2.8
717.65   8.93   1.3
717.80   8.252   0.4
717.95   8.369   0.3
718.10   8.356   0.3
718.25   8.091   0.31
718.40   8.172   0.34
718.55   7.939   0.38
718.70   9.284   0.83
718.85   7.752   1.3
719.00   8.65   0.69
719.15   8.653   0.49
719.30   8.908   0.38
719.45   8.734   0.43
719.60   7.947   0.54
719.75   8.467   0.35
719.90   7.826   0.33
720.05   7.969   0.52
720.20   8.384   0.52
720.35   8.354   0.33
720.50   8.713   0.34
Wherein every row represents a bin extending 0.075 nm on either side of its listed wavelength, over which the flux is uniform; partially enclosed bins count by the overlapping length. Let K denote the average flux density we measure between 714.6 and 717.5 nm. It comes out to 8.28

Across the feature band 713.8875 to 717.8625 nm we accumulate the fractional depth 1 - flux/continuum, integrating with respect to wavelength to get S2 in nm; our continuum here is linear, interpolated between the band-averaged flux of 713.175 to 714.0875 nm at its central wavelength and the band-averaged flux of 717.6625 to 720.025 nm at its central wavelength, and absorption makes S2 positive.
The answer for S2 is 0.07 nm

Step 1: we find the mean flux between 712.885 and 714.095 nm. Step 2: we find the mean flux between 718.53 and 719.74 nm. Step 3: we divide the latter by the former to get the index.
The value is 1.0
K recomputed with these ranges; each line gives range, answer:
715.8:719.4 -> 8.36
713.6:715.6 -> 8.29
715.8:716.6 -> 8.01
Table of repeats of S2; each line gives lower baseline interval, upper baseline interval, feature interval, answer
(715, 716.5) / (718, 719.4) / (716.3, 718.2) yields -0.04 nm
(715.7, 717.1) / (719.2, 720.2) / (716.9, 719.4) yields -0.07 nm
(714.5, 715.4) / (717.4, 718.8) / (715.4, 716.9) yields 0.04 nm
